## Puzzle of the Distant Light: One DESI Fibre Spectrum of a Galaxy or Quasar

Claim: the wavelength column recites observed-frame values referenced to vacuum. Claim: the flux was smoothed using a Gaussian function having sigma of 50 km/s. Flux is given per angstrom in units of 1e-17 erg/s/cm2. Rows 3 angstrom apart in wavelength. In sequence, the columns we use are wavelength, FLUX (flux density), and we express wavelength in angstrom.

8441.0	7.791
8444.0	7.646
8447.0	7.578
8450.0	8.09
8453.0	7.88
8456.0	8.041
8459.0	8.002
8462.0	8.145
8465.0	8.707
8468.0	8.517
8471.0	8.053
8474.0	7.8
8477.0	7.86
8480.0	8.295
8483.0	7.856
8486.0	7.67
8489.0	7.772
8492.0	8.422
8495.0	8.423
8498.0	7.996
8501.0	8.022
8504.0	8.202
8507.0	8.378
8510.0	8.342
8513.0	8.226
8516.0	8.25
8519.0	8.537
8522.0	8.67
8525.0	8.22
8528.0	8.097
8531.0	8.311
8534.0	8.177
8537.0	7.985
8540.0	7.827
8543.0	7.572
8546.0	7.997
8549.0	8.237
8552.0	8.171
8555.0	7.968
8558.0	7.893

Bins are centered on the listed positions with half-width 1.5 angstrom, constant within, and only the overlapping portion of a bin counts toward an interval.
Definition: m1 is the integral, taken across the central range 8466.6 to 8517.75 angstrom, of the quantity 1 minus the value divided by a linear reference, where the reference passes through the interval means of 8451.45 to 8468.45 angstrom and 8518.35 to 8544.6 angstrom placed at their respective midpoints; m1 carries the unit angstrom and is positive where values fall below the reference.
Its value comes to 0.30 angstrom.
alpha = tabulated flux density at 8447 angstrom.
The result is 7.578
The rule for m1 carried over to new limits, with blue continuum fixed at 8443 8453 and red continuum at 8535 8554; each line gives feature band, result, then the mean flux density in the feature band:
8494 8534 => -1.8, 8.28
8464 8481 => -0.8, 8.19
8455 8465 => -0.4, 8.16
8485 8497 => -0.3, 8.09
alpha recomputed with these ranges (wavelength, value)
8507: 8.378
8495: 8.423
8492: 8.422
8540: 7.827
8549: 8.237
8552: 8.171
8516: 8.25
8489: 7.772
